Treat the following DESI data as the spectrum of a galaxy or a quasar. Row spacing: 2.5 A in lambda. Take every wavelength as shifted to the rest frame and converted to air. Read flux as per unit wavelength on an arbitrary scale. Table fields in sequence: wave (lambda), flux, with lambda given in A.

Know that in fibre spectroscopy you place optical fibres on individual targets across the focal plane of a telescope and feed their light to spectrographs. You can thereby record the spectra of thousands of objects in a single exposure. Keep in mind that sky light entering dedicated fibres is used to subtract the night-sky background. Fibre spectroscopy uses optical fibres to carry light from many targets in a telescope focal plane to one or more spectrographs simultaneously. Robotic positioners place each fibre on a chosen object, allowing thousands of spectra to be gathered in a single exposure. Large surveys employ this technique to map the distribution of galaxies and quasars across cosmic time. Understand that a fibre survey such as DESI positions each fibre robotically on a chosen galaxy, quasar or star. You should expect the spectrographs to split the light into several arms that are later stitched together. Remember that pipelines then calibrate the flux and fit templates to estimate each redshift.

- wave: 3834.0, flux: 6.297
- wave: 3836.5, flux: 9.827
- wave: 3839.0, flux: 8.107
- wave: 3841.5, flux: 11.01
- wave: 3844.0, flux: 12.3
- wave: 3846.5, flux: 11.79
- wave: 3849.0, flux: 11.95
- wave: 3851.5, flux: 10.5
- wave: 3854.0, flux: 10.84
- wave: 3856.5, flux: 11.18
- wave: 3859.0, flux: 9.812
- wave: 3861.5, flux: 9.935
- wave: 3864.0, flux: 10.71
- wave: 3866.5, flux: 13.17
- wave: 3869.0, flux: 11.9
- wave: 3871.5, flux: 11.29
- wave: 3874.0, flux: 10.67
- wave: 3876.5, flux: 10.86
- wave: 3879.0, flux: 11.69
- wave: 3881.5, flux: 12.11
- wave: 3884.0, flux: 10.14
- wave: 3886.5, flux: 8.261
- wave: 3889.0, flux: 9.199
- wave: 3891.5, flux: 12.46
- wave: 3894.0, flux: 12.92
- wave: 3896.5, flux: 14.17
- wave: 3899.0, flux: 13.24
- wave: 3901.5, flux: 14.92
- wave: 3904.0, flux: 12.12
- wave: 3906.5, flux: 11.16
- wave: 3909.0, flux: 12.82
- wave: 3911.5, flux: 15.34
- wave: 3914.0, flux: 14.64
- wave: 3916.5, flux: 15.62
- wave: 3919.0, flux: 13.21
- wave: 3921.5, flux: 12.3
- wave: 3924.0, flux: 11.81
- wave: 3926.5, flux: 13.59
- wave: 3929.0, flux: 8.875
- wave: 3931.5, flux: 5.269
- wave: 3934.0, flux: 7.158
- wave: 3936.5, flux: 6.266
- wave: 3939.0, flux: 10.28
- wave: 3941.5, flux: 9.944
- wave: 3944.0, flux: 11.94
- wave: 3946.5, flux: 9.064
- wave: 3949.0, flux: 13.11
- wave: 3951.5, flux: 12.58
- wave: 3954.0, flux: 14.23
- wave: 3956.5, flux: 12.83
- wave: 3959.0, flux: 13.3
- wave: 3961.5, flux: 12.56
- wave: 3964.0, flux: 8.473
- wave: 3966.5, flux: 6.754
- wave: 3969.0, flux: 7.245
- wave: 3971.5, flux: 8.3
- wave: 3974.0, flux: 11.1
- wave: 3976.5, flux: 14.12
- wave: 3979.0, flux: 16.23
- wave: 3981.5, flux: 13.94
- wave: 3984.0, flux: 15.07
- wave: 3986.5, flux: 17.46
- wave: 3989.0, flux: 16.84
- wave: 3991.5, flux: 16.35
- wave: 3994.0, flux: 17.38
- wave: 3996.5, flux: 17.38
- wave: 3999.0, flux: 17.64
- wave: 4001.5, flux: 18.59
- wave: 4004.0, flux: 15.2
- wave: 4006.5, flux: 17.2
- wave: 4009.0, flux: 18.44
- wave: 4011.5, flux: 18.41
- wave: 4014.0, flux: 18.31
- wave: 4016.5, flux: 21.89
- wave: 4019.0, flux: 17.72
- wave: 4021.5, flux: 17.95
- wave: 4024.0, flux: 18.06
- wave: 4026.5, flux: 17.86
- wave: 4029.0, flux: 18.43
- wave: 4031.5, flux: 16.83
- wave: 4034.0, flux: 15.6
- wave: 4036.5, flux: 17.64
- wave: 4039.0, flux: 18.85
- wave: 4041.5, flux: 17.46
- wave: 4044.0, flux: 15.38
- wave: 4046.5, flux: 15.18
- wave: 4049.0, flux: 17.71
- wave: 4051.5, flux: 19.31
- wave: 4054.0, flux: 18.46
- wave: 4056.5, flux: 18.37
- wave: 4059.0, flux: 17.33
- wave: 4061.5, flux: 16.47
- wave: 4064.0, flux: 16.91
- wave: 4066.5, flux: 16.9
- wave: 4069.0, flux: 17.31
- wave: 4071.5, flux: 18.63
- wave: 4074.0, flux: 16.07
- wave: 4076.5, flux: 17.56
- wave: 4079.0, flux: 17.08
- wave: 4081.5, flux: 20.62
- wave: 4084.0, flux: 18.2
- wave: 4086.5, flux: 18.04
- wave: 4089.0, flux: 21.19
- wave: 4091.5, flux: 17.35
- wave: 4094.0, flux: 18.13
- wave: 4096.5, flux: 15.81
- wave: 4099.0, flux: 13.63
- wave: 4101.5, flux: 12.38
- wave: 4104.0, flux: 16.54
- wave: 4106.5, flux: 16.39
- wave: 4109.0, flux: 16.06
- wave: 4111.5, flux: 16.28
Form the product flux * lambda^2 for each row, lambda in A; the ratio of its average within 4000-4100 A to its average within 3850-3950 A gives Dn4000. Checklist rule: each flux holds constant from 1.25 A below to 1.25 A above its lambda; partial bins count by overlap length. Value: 1.68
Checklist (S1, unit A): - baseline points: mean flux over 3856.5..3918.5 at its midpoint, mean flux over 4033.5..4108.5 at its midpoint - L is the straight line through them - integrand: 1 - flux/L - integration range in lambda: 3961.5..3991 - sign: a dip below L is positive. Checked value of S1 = 4.39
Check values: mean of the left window 12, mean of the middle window 12.4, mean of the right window 17.2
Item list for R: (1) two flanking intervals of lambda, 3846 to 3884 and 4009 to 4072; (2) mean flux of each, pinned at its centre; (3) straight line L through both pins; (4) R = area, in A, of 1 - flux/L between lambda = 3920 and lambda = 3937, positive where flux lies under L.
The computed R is 5.0 A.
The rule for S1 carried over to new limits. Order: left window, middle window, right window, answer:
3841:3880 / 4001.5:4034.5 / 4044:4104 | -4.7 A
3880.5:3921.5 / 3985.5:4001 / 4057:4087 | -1.9 A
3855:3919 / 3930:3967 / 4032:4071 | 9.8 A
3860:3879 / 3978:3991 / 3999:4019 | 0.8 A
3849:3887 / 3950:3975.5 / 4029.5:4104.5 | 5.7 A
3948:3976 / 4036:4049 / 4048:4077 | -0.5 A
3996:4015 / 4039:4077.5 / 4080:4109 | 0.0 A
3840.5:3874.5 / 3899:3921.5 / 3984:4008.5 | -0.3 A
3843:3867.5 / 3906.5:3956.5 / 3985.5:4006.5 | 9.9 A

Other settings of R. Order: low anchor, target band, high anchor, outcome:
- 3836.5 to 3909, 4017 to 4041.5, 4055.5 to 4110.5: -3.3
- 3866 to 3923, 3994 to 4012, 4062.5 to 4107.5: -2.9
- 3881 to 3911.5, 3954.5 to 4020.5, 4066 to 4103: -1.2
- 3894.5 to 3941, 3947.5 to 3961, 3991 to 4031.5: 1.0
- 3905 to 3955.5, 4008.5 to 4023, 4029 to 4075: -3.0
